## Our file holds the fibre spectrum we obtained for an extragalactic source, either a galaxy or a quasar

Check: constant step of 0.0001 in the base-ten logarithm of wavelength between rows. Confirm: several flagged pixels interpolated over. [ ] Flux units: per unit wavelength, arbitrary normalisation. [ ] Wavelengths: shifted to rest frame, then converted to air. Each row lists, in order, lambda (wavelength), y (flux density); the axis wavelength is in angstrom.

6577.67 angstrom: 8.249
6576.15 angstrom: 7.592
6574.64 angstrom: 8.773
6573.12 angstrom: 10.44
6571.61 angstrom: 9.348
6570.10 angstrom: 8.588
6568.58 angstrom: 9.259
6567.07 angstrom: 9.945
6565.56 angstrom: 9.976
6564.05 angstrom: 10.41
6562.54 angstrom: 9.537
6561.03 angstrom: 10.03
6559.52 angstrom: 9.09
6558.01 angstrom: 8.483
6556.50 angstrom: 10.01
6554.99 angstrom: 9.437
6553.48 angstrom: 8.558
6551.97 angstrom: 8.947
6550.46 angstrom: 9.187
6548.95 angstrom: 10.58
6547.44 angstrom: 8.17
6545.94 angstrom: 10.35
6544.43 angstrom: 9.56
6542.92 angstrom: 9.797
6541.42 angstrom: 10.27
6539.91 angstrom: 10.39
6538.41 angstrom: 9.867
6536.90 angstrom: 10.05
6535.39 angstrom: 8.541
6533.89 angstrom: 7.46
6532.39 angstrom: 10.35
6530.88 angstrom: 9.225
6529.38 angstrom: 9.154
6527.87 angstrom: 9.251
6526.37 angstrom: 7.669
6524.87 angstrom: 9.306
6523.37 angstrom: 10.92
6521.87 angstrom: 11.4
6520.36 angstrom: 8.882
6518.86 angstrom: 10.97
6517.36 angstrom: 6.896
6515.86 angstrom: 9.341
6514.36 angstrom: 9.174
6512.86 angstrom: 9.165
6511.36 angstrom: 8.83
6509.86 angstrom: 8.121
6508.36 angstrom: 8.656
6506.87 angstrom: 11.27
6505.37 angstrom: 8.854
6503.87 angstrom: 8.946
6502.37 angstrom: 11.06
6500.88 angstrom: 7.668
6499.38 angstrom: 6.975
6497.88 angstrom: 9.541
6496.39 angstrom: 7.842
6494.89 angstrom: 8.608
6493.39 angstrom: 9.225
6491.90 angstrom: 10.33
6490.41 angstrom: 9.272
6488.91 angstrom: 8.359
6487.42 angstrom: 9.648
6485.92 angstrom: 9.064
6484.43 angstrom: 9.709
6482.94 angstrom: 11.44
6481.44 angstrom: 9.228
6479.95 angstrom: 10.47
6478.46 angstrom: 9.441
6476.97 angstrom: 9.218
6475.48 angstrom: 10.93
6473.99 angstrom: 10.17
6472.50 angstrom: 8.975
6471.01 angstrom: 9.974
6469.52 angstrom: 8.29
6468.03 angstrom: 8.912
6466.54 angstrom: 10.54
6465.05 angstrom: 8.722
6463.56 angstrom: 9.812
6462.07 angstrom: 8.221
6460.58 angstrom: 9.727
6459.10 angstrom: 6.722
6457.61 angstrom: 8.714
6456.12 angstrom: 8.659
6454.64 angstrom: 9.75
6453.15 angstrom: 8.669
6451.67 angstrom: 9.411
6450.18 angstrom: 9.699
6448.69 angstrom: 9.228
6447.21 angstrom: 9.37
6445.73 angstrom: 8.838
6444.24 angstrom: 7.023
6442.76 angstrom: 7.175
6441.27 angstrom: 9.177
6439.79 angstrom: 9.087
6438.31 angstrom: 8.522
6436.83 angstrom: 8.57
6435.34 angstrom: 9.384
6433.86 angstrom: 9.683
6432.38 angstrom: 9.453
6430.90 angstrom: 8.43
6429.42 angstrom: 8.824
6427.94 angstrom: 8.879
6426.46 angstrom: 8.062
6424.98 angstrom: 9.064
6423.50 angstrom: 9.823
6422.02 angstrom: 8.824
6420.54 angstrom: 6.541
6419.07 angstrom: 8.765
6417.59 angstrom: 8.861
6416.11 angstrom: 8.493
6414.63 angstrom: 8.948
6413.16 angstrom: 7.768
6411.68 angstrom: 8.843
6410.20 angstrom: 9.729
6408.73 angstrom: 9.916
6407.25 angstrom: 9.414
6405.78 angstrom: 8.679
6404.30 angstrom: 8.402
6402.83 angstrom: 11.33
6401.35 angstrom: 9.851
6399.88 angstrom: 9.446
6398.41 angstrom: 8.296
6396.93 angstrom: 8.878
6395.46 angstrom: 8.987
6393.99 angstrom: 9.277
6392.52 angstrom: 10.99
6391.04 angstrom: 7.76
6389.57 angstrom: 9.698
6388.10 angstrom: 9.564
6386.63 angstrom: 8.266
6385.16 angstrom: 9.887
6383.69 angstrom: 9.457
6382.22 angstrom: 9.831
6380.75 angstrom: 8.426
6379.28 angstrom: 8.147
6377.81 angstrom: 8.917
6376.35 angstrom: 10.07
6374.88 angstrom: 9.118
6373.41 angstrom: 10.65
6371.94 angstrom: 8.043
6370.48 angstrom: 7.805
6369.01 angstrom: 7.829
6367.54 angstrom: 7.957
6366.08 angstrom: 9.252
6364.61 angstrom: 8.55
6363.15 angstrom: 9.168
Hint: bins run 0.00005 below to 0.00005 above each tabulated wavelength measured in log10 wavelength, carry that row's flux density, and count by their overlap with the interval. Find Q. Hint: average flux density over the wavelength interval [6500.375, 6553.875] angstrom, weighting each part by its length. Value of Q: 9.37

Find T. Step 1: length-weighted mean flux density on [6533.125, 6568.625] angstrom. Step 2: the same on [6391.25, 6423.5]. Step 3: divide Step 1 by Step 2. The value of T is 1.0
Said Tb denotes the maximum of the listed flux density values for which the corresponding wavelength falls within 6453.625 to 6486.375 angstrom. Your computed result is 11.44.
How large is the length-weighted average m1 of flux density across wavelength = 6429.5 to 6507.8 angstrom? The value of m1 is 9.15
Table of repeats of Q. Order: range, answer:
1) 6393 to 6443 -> 8.95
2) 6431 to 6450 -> 8.81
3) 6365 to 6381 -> 8.75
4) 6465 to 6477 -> 9.59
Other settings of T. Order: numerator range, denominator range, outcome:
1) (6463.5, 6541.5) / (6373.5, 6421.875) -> 1.03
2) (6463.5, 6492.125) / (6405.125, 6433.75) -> 1.09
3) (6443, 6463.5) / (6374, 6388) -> 0.96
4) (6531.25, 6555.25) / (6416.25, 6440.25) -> 1.08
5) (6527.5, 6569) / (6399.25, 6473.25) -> 1.06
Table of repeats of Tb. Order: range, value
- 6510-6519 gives 10.97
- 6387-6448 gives 11.33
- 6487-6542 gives 11.4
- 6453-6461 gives 9.75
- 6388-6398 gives 10.99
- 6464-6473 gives 10.54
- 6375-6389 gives 10.07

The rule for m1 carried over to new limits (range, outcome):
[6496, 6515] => 8.95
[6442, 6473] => 8.88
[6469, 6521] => 9.28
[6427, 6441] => 8.98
